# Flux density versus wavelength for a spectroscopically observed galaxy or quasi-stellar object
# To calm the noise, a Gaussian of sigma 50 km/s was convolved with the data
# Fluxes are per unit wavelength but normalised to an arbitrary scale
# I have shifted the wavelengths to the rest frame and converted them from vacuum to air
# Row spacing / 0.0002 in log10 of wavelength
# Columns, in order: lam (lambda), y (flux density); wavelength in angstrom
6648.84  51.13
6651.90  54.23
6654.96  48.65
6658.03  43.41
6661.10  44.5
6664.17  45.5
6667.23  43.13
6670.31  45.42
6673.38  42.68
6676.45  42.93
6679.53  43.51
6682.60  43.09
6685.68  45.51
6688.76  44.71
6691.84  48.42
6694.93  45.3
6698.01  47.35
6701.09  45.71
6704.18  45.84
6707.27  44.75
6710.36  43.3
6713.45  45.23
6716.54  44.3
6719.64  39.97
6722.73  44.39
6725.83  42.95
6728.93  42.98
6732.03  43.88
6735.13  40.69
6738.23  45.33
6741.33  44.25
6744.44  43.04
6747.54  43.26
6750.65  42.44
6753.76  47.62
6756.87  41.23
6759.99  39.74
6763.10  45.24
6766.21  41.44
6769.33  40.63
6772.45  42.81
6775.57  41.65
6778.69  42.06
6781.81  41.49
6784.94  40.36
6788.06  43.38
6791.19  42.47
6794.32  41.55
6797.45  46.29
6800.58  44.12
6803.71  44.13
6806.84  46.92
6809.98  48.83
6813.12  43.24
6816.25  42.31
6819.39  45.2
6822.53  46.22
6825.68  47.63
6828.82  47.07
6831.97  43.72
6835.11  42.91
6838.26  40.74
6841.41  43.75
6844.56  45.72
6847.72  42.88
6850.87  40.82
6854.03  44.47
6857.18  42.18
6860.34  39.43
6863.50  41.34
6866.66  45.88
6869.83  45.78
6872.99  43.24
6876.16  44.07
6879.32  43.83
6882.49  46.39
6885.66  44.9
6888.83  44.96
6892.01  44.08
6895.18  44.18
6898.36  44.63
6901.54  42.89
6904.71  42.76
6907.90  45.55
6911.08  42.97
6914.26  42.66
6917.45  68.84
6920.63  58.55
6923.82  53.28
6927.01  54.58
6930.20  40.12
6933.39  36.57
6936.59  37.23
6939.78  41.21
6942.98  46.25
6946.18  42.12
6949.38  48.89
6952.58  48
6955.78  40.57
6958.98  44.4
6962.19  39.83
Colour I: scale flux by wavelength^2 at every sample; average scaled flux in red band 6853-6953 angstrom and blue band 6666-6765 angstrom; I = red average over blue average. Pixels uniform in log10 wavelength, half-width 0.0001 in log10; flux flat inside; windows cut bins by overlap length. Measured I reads 1.1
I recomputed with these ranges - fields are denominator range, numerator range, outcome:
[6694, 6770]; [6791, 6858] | 1.04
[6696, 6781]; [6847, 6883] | 1.04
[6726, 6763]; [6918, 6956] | 1.14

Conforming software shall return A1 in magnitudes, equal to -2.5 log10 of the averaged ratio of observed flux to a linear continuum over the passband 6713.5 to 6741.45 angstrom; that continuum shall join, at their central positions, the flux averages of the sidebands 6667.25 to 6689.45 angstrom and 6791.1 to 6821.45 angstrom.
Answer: 0.02 mag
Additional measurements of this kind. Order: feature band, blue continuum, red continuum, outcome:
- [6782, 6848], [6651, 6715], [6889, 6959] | 0.034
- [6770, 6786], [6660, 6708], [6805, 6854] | 0.076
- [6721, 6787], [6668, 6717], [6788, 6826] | 0.051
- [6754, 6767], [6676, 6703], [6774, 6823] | 0.043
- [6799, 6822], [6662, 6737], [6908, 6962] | 0.006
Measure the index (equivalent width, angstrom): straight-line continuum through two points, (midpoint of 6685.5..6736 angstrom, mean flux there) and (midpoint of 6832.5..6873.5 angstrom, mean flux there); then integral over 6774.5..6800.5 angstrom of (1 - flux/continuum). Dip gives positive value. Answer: 0.7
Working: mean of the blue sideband 44.4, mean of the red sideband 43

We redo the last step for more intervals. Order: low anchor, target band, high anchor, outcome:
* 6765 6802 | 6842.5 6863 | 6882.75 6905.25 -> 0.5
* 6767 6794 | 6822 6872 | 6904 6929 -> 2.9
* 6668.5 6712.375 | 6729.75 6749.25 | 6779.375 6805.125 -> 0.2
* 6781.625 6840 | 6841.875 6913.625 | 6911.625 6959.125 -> 3.0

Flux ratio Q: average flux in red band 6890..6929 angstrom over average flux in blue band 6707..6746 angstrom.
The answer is 1.1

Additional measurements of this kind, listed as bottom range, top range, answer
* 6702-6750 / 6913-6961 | 1.07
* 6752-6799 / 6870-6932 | 1.10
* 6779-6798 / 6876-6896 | 1.06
